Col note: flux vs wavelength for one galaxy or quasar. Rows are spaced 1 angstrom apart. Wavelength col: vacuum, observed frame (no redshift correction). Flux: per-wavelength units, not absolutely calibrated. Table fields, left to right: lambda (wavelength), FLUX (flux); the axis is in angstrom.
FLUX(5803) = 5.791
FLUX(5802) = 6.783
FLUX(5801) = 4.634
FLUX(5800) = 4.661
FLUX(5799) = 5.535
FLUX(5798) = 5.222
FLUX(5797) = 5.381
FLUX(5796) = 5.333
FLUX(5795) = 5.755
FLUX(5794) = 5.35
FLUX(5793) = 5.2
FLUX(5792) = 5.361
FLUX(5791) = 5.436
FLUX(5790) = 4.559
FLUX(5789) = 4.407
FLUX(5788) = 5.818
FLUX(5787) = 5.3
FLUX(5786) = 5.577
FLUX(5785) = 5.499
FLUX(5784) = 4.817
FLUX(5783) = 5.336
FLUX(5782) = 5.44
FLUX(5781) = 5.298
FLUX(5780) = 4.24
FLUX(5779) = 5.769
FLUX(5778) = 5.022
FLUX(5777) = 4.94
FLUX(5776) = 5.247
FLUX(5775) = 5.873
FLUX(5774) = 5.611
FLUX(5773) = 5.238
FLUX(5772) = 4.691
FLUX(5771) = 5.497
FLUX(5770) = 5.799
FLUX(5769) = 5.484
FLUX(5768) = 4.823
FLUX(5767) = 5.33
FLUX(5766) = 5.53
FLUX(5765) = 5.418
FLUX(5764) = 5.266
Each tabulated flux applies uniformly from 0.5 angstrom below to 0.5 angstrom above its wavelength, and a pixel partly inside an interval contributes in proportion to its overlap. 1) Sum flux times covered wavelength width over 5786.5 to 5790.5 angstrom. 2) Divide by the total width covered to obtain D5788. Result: 5.02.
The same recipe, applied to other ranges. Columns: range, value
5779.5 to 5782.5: 4.99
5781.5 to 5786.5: 5.33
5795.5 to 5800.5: 5.23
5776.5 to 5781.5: 5.05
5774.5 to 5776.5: 5.56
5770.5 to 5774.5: 5.26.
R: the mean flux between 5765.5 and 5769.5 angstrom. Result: 5.29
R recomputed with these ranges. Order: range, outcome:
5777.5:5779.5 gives 5.4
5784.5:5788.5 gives 5.55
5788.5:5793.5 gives 4.99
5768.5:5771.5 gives 5.59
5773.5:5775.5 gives 5.74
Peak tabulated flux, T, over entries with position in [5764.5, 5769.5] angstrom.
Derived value 5.53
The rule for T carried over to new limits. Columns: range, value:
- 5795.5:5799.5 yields 5.535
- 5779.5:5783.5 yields 5.44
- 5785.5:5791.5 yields 5.818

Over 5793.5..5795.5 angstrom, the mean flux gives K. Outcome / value 5.55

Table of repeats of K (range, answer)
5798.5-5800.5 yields 5.1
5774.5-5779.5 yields 5.37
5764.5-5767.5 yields 5.43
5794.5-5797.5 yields 5.49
